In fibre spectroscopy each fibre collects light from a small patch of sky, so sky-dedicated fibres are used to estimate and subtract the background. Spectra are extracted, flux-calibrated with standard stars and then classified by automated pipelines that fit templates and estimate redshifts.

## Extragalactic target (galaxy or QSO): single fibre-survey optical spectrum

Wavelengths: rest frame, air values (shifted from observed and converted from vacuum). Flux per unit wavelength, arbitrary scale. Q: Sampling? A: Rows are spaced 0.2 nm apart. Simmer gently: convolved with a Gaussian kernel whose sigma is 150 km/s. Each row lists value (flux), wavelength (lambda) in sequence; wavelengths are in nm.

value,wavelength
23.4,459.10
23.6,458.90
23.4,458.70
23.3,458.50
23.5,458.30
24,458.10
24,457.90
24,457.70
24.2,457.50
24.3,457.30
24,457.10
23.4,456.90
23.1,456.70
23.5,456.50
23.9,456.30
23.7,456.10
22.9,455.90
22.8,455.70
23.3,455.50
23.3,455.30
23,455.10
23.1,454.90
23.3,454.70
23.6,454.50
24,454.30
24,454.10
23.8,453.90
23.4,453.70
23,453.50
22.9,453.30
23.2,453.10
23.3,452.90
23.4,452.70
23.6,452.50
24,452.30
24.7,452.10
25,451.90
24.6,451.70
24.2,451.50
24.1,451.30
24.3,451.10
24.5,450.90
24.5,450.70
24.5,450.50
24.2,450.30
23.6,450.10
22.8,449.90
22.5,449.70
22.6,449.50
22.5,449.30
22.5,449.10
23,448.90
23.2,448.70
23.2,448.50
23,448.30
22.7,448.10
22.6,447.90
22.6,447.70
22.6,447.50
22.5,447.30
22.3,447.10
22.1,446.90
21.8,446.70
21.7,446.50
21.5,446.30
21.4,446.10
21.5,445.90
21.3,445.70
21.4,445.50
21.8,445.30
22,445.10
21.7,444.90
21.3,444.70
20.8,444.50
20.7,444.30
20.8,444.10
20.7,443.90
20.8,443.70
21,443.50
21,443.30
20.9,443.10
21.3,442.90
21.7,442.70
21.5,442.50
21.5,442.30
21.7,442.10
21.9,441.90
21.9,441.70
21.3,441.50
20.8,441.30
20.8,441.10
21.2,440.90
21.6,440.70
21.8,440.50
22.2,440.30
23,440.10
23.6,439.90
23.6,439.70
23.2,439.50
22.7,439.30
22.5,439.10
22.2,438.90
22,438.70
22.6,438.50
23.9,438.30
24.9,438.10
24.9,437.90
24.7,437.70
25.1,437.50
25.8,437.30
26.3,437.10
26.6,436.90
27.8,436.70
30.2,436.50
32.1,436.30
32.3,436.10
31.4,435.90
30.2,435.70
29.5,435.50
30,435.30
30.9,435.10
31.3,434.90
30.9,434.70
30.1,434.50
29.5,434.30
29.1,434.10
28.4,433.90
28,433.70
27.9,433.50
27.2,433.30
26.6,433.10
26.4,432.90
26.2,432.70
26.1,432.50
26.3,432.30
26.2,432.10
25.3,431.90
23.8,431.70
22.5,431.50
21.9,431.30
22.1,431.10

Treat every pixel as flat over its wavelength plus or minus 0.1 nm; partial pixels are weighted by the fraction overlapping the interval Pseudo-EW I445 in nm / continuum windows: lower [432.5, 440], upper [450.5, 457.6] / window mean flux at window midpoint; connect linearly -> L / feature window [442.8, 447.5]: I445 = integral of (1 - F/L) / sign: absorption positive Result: 0.730 nm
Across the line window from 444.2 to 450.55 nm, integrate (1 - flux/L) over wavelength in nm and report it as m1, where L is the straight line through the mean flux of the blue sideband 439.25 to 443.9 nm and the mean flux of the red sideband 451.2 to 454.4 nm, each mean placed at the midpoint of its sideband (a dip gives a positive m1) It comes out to 0.15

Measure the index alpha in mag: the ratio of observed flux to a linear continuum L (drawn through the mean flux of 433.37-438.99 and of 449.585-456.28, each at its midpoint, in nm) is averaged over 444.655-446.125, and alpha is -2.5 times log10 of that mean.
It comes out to 0.18 mag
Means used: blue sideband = 27.8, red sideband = 23.7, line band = 21.6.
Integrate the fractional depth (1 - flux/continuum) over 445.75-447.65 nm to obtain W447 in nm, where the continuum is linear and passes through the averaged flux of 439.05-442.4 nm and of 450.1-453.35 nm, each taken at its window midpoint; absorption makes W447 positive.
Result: 0.10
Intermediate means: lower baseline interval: 22.1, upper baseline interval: 24.1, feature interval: 21.9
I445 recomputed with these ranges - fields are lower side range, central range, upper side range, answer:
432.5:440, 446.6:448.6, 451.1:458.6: 0.20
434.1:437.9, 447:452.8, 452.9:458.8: 0.39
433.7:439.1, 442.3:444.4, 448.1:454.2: 0.38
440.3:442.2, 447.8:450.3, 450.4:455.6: 0.01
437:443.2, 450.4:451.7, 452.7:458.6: -0.06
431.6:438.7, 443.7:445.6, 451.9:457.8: 0.33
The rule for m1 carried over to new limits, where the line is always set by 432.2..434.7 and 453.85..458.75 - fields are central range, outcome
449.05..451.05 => 0.10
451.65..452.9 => 0.01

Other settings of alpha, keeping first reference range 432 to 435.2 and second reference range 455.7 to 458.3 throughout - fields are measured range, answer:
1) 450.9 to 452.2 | 0.01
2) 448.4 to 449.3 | 0.11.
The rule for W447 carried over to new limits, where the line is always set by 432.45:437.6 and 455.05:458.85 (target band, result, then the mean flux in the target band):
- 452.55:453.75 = 0.061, 23.2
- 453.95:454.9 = 0.019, 23.7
